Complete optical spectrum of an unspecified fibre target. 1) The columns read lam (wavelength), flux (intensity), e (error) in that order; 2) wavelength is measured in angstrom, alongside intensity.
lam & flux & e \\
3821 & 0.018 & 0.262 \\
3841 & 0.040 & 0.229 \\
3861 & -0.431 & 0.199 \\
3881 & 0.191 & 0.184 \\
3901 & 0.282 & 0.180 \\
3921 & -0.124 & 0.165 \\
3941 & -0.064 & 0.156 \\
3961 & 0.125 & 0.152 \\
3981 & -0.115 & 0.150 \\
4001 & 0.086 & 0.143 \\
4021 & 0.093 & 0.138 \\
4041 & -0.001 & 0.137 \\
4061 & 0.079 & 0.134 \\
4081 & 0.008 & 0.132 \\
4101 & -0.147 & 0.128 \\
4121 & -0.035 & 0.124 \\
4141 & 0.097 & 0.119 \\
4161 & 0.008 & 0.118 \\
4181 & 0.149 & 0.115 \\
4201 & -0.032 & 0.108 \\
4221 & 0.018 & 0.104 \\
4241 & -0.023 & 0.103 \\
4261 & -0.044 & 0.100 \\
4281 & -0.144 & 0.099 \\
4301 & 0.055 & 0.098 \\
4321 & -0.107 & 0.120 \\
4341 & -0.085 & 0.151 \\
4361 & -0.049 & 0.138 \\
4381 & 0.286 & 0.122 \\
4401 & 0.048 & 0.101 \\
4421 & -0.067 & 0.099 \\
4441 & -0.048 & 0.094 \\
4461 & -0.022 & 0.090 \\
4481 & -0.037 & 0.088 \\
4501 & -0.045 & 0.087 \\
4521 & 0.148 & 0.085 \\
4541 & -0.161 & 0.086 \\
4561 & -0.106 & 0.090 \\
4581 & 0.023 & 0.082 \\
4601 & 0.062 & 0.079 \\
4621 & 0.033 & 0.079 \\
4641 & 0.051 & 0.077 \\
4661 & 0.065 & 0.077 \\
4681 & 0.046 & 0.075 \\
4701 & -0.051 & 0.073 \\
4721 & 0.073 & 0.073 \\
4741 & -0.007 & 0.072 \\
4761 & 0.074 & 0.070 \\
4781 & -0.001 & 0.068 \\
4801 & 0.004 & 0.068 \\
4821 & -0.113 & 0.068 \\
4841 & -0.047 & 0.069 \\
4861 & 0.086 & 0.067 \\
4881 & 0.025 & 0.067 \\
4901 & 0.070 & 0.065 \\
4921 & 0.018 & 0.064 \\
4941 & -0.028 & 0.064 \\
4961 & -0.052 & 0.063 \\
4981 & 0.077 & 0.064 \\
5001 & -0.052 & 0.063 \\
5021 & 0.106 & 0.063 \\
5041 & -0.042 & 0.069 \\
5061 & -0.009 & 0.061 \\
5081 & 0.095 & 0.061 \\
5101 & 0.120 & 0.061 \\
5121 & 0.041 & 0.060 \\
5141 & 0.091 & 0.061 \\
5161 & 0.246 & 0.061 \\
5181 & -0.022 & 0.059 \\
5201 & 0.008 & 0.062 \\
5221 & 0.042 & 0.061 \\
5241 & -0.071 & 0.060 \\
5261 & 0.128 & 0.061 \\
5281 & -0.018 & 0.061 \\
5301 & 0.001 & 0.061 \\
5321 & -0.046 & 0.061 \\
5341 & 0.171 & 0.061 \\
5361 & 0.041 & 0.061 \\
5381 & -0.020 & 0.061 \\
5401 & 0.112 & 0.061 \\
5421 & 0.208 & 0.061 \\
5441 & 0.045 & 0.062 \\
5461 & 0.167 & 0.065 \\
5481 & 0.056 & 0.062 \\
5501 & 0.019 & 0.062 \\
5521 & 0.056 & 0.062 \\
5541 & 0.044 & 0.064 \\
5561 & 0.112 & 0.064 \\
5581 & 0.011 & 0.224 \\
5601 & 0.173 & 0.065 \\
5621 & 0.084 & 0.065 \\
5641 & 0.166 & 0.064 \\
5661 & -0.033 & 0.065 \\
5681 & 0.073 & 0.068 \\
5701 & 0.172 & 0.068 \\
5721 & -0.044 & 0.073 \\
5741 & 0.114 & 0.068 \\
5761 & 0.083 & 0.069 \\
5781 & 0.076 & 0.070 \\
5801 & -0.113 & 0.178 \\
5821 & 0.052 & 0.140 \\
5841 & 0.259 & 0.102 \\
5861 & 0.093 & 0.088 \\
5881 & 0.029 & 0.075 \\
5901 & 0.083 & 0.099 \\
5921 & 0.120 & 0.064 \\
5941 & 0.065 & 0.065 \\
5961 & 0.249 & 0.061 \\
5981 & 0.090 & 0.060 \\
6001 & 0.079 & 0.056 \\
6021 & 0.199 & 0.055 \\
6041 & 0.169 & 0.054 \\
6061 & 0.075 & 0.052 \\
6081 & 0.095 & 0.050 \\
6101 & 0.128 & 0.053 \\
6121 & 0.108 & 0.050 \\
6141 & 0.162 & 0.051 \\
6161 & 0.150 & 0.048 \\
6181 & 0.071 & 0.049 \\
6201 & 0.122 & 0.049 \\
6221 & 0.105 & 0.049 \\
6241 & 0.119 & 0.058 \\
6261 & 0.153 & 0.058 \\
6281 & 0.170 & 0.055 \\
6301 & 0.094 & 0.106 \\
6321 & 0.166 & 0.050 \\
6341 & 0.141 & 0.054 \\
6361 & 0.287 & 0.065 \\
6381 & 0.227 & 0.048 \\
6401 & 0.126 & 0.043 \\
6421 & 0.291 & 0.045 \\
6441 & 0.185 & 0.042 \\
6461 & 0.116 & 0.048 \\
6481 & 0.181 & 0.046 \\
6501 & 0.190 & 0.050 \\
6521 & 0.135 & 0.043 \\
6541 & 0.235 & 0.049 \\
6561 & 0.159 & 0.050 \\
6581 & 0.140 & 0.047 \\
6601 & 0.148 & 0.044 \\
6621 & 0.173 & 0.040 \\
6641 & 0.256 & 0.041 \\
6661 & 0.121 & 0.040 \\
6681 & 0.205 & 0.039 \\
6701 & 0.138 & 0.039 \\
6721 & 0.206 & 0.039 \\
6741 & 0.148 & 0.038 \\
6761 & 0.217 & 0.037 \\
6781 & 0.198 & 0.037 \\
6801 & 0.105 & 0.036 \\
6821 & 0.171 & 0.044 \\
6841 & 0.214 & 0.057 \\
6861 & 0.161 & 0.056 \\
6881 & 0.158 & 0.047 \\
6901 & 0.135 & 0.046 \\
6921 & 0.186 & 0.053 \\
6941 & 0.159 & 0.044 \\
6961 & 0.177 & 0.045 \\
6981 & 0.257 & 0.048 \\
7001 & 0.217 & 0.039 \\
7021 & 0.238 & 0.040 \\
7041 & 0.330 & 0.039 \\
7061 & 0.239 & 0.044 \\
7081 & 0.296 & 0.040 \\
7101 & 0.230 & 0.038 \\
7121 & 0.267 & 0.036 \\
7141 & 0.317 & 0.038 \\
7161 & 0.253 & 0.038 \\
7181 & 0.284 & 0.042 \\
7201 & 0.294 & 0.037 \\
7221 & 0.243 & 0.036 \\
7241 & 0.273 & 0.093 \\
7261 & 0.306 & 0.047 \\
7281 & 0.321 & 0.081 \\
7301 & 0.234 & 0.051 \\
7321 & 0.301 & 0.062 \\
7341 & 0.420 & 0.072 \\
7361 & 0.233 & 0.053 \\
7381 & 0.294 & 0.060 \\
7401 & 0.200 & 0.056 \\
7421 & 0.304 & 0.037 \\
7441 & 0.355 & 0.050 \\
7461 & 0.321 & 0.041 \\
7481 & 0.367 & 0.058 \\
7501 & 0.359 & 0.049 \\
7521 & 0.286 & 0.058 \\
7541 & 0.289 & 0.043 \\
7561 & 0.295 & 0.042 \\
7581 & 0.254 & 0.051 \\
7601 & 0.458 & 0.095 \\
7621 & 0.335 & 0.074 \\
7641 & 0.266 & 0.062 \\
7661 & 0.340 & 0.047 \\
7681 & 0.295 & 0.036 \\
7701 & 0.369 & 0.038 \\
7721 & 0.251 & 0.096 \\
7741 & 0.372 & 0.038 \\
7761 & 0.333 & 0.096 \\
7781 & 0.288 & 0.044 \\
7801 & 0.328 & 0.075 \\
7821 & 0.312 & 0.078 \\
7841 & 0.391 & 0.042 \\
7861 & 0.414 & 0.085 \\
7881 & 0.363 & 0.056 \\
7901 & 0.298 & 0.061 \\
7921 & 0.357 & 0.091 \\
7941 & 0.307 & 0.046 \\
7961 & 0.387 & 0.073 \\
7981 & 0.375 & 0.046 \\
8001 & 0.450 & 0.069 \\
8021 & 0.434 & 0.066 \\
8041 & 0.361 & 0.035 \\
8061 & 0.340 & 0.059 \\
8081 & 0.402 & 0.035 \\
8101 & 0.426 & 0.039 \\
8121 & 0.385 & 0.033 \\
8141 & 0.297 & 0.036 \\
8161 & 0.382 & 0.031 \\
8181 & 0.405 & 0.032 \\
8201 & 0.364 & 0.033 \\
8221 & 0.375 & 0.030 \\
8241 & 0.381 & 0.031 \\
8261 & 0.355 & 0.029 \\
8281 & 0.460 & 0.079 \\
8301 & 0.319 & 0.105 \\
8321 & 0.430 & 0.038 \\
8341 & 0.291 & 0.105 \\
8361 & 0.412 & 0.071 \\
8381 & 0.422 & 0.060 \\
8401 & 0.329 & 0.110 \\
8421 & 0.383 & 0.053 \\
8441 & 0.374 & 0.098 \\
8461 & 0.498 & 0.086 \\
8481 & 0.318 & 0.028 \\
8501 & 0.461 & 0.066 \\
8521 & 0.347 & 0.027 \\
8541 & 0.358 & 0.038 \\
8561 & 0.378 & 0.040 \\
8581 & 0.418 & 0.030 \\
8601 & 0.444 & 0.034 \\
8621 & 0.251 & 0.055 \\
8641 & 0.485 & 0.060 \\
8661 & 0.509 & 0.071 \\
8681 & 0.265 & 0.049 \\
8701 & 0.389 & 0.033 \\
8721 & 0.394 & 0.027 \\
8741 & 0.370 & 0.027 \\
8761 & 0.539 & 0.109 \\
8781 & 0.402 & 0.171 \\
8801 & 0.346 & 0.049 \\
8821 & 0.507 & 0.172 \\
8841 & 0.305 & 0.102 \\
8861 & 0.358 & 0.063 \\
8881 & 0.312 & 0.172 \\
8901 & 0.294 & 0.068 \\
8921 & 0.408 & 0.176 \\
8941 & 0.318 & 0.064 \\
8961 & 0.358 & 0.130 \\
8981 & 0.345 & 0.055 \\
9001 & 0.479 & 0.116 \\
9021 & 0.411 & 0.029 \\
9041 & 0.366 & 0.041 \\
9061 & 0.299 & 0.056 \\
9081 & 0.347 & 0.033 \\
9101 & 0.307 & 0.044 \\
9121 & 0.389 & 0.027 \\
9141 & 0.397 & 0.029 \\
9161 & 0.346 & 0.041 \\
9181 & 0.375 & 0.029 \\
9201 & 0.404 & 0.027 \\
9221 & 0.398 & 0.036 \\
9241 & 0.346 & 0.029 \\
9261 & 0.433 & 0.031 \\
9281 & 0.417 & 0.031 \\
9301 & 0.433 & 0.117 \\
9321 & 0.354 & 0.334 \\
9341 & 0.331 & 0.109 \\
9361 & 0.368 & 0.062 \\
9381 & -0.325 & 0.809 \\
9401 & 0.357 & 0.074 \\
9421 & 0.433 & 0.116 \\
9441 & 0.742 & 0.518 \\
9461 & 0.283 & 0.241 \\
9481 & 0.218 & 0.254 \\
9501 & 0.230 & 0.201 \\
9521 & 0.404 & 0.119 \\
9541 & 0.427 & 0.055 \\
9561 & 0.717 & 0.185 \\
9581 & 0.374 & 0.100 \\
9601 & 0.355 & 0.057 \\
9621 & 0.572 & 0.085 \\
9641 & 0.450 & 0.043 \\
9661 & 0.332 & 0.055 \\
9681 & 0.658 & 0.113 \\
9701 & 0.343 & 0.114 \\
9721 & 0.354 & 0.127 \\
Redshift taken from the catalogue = 0.754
